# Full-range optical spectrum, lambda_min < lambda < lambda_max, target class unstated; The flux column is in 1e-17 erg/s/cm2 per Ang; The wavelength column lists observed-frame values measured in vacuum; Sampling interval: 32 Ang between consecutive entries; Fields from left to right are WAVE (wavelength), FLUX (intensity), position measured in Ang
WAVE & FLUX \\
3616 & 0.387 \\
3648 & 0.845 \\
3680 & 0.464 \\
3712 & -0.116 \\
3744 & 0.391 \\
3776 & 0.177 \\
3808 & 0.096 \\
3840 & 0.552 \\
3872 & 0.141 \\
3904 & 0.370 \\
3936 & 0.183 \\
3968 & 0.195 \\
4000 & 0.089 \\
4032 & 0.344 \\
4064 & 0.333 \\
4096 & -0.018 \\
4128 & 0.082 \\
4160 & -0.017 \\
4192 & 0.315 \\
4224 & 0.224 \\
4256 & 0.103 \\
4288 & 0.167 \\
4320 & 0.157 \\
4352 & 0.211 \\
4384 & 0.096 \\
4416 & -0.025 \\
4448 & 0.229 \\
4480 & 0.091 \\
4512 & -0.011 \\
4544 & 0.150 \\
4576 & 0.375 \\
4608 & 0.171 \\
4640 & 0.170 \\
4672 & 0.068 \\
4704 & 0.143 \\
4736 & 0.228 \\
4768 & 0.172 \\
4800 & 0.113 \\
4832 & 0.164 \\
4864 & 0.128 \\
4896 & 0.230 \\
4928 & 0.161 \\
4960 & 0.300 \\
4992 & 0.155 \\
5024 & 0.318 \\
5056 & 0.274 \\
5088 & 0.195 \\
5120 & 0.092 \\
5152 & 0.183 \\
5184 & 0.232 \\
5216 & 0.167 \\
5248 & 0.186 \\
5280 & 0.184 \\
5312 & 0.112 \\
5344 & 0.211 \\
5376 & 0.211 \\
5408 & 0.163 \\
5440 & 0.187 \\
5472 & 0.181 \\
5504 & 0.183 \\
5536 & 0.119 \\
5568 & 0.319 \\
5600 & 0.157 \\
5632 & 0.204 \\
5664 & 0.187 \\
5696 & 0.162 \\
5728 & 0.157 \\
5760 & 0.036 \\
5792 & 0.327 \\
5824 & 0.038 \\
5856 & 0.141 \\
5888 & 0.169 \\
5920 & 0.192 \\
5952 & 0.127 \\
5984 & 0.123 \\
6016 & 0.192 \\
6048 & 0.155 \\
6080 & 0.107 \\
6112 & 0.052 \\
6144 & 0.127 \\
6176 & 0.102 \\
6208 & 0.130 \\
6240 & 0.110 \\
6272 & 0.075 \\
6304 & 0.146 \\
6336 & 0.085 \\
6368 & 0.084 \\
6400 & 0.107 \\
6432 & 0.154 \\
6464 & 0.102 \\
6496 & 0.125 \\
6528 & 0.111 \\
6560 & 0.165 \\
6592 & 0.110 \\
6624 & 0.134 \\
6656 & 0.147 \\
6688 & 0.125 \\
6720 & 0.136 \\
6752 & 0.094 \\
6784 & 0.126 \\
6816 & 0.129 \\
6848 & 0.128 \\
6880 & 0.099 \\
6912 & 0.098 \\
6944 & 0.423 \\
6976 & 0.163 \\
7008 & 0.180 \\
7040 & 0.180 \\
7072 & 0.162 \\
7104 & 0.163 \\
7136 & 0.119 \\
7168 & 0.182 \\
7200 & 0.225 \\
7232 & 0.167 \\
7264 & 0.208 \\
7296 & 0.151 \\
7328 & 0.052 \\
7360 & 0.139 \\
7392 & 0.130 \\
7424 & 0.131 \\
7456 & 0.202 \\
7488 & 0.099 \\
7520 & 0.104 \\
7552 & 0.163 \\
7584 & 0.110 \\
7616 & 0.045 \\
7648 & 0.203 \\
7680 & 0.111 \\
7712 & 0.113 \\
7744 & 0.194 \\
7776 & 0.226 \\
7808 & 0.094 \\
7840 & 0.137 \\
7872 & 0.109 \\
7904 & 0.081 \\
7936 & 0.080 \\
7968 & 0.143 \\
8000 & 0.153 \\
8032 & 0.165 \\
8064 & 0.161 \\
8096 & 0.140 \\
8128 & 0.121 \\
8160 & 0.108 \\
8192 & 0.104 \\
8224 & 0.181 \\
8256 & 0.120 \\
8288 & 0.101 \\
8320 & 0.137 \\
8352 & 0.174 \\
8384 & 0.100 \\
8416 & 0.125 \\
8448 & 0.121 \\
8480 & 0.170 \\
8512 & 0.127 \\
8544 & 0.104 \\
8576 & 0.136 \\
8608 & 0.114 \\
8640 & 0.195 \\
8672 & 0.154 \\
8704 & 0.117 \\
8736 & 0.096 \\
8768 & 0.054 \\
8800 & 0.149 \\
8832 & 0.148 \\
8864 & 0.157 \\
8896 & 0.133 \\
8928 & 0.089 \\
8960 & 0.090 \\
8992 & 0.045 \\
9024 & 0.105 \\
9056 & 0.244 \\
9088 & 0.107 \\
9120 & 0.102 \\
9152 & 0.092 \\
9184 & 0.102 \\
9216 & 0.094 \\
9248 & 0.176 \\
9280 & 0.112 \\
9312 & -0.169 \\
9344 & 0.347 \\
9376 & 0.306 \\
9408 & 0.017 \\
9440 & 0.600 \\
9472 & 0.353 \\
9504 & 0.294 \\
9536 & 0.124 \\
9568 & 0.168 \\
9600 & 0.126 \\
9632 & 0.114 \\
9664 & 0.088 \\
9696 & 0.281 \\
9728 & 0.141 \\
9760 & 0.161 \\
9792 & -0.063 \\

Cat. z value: 0.865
